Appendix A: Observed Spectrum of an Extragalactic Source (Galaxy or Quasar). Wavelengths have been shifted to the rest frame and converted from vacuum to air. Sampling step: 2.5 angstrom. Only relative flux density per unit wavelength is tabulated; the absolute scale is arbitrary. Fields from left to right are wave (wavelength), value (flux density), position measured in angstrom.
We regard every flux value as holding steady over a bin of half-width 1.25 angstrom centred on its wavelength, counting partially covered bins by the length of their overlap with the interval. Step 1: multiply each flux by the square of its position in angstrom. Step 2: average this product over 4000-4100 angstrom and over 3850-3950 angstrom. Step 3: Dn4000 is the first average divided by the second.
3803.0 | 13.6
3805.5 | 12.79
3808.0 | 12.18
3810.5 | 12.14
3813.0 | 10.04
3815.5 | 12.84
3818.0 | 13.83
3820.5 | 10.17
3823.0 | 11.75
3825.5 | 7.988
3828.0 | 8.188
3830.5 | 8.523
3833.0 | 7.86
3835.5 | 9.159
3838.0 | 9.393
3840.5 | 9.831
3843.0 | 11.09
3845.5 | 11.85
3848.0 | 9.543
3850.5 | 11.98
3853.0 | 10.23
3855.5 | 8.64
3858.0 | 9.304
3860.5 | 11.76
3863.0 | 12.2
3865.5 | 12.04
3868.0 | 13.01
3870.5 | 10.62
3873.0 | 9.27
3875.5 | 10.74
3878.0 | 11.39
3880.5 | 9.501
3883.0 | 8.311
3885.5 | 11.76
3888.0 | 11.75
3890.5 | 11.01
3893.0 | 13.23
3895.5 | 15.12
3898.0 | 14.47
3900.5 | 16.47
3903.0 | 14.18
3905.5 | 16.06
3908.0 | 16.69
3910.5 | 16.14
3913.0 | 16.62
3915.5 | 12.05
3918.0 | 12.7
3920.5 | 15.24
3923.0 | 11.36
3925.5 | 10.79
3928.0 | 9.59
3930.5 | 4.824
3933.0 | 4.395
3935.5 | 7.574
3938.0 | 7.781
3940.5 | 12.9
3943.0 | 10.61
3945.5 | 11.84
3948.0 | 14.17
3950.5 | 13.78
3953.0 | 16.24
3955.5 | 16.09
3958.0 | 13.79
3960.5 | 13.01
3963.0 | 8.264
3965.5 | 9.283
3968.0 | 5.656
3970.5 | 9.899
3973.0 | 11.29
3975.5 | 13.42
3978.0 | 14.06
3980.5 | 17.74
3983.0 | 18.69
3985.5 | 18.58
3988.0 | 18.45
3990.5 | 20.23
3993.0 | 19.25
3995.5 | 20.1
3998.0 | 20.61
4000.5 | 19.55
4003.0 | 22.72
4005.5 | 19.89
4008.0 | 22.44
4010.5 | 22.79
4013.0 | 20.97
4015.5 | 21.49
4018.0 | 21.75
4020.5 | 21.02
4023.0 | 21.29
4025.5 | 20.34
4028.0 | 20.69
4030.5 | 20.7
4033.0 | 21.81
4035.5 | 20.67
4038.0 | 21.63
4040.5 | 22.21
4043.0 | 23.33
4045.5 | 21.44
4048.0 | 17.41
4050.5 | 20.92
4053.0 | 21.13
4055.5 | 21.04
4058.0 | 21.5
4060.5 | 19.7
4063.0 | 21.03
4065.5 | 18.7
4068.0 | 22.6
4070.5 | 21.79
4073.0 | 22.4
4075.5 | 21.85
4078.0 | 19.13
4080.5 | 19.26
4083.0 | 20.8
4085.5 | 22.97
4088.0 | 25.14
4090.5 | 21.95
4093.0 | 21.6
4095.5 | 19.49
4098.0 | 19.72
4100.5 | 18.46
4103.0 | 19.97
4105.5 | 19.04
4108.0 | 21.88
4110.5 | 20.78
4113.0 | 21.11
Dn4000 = 1.9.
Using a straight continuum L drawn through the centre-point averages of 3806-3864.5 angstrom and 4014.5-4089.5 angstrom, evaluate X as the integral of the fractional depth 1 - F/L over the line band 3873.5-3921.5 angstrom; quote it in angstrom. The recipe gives 1.3 angstrom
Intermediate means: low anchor 10.5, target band 13.3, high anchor 21.2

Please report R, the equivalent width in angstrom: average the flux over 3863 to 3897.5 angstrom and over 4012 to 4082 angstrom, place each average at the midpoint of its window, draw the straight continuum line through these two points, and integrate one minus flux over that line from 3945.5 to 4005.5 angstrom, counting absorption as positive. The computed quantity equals 5.6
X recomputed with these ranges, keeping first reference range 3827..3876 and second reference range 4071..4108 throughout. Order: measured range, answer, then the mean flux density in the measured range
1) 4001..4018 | -4.22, 21.6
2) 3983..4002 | -3.39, 19.5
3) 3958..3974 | 5.72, 9.87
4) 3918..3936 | 5.49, 9.42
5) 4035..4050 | -1.87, 21.1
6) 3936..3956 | 2.65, 12.6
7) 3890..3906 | -2.70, 14.4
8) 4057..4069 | -0.57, 20.7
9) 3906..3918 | -2.03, 15.1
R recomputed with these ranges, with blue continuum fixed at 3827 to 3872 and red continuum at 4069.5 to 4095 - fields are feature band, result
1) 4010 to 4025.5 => -2.45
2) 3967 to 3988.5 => 3.20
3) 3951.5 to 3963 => 1.08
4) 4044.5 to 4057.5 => -0.21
